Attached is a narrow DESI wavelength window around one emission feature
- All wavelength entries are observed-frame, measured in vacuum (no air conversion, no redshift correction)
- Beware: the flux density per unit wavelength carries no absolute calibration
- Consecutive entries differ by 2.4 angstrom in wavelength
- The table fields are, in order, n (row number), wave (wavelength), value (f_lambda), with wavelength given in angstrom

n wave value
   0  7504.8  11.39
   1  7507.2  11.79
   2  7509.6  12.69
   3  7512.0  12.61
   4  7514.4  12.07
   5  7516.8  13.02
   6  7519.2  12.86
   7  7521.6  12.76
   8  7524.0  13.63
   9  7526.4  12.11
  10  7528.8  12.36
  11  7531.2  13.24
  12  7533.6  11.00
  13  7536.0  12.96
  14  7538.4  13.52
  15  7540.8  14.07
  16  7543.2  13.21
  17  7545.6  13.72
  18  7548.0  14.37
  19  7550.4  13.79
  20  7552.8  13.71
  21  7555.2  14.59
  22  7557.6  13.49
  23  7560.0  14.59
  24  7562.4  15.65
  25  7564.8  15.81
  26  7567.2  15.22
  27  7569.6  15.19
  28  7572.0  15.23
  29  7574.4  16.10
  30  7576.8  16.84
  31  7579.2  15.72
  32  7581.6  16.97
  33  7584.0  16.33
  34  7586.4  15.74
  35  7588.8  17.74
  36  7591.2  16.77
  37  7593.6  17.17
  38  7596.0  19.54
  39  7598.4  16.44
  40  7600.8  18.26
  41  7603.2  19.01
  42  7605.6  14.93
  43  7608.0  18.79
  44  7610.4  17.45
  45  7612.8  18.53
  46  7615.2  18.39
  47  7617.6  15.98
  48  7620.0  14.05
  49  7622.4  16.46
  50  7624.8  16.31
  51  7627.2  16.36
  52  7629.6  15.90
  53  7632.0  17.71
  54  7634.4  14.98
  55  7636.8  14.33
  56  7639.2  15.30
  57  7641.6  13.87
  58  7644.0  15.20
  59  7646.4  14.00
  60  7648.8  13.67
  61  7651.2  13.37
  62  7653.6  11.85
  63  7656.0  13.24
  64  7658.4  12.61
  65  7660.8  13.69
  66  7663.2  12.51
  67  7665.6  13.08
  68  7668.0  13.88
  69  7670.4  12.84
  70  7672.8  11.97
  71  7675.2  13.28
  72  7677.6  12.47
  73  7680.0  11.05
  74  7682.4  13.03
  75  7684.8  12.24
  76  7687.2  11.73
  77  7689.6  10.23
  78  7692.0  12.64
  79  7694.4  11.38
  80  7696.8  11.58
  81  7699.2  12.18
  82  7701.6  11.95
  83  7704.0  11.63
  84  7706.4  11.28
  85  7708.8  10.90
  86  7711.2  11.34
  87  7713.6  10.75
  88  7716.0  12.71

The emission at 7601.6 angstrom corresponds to Mg II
